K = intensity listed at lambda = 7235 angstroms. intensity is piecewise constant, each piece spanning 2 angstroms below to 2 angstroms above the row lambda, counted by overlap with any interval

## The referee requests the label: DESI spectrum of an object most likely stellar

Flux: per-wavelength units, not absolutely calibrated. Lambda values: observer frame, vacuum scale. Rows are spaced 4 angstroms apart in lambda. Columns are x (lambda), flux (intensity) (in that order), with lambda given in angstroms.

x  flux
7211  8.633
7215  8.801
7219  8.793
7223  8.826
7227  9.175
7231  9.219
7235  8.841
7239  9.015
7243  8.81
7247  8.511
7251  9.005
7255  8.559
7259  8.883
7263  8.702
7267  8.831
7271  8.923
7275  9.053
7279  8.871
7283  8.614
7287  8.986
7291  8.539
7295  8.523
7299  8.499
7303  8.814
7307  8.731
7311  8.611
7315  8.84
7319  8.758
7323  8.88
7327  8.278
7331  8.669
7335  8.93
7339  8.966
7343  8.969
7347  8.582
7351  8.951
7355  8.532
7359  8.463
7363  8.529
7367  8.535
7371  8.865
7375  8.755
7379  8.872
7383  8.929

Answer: 8.841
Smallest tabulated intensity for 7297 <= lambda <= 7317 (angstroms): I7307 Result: 8.499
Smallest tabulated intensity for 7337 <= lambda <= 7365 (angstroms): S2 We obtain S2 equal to 8.463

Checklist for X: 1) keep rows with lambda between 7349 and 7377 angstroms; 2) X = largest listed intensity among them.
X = 8.951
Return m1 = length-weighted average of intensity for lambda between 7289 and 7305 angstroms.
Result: 8.59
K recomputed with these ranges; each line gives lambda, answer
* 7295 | 8.523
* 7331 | 8.669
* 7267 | 8.831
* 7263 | 8.702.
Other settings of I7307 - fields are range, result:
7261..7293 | 8.539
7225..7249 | 8.511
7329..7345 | 8.669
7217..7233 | 8.793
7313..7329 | 8.278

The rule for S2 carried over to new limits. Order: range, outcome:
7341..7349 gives 8.582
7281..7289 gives 8.614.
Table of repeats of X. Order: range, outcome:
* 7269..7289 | 9.053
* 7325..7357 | 8.969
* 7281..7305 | 8.986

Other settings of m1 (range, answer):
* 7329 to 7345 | 8.88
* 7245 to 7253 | 8.76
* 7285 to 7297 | 8.68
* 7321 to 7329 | 8.58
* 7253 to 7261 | 8.72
